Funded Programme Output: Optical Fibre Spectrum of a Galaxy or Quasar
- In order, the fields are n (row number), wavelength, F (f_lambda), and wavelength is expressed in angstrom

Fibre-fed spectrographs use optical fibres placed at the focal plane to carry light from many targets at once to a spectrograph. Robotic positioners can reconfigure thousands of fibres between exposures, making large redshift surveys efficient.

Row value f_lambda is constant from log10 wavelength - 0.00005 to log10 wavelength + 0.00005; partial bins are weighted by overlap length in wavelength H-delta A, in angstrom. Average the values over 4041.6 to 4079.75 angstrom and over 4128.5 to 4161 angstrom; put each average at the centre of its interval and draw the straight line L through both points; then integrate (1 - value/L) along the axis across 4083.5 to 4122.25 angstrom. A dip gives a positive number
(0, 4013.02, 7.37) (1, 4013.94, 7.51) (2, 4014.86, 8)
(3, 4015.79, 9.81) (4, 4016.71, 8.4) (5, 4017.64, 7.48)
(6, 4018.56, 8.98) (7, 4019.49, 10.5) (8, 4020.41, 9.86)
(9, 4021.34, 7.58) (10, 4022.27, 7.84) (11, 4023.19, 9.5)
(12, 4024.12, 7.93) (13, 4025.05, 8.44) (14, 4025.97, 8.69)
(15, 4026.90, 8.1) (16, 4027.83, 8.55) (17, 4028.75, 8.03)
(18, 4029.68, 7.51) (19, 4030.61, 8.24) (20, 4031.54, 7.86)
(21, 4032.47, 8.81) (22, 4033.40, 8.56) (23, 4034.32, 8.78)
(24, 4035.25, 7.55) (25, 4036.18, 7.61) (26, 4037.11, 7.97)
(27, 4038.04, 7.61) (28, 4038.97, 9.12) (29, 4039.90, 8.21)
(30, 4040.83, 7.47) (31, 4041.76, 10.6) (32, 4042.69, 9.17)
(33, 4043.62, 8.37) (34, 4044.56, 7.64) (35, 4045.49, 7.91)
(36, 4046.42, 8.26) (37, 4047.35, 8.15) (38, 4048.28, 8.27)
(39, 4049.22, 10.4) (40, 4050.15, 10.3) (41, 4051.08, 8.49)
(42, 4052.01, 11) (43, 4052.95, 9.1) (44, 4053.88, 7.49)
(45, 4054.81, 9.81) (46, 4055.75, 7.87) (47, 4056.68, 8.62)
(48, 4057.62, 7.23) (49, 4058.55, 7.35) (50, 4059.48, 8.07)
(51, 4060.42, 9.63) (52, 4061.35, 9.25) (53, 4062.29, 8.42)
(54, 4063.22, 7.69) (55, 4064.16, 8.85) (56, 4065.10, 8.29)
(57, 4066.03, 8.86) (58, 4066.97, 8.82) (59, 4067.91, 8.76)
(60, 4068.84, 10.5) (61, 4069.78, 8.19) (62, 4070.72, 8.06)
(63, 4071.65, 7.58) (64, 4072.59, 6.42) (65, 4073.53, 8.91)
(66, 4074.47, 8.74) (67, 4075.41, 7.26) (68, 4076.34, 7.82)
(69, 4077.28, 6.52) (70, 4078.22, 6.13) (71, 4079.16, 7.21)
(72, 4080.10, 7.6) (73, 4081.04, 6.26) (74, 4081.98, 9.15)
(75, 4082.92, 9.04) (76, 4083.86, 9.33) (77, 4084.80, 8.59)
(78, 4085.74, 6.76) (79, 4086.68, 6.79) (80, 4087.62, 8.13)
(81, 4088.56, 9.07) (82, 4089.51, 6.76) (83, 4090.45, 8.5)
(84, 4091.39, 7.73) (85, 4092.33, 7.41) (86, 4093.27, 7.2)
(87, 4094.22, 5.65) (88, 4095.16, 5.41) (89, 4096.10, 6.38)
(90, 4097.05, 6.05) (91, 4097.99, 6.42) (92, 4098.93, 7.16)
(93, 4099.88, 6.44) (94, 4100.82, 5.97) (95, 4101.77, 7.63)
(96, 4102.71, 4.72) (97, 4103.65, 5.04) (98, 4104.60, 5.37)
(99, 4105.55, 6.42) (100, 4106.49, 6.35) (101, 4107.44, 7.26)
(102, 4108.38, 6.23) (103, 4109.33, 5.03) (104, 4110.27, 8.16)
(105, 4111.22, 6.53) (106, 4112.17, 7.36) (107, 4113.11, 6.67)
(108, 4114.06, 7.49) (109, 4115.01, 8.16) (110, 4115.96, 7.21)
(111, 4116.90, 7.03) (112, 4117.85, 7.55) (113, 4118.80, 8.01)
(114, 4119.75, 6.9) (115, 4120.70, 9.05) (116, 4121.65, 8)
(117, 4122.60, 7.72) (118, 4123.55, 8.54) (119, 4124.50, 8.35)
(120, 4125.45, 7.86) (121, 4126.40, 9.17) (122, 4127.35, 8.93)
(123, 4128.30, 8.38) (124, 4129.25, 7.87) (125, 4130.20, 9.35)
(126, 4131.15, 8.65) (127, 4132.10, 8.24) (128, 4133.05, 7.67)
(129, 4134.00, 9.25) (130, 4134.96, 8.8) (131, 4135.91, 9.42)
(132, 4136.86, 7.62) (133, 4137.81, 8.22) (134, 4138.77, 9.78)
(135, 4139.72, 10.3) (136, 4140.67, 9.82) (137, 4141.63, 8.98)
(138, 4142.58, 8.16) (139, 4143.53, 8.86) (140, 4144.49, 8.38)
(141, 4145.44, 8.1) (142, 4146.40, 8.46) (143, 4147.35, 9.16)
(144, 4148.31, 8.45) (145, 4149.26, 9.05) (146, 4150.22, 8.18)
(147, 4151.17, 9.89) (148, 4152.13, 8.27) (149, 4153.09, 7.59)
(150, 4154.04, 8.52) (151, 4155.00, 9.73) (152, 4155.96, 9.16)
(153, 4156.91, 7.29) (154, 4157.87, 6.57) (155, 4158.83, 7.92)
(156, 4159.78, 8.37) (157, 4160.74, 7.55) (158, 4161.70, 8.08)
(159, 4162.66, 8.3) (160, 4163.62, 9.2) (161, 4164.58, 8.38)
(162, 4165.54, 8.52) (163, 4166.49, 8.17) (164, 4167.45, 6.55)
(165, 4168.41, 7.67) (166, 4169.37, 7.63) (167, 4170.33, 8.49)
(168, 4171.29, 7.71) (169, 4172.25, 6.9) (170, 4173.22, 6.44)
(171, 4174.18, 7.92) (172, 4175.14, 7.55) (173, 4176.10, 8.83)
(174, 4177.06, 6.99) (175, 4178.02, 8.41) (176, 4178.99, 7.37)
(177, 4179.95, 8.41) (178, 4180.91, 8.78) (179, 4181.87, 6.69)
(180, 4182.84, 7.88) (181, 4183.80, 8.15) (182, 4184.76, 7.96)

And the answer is 6.8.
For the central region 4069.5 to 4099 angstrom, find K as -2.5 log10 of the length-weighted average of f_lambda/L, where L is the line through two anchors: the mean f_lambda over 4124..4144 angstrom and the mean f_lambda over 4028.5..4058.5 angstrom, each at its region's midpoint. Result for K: 0.16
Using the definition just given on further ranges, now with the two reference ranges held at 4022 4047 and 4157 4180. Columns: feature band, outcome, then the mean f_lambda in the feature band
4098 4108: 0.28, 6.25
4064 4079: 0.01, 8.07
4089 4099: 0.19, 6.78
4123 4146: -0.10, 8.69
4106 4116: 0.16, 6.94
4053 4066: -0.02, 8.4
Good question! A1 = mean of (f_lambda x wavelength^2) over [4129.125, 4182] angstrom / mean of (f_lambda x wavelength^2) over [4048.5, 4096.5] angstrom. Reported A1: 1.07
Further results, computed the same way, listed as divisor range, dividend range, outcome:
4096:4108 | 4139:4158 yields 1.43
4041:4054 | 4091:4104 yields 0.73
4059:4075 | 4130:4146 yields 1.07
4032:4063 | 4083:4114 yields 0.82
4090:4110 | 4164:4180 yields 1.25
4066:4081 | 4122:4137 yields 1.11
